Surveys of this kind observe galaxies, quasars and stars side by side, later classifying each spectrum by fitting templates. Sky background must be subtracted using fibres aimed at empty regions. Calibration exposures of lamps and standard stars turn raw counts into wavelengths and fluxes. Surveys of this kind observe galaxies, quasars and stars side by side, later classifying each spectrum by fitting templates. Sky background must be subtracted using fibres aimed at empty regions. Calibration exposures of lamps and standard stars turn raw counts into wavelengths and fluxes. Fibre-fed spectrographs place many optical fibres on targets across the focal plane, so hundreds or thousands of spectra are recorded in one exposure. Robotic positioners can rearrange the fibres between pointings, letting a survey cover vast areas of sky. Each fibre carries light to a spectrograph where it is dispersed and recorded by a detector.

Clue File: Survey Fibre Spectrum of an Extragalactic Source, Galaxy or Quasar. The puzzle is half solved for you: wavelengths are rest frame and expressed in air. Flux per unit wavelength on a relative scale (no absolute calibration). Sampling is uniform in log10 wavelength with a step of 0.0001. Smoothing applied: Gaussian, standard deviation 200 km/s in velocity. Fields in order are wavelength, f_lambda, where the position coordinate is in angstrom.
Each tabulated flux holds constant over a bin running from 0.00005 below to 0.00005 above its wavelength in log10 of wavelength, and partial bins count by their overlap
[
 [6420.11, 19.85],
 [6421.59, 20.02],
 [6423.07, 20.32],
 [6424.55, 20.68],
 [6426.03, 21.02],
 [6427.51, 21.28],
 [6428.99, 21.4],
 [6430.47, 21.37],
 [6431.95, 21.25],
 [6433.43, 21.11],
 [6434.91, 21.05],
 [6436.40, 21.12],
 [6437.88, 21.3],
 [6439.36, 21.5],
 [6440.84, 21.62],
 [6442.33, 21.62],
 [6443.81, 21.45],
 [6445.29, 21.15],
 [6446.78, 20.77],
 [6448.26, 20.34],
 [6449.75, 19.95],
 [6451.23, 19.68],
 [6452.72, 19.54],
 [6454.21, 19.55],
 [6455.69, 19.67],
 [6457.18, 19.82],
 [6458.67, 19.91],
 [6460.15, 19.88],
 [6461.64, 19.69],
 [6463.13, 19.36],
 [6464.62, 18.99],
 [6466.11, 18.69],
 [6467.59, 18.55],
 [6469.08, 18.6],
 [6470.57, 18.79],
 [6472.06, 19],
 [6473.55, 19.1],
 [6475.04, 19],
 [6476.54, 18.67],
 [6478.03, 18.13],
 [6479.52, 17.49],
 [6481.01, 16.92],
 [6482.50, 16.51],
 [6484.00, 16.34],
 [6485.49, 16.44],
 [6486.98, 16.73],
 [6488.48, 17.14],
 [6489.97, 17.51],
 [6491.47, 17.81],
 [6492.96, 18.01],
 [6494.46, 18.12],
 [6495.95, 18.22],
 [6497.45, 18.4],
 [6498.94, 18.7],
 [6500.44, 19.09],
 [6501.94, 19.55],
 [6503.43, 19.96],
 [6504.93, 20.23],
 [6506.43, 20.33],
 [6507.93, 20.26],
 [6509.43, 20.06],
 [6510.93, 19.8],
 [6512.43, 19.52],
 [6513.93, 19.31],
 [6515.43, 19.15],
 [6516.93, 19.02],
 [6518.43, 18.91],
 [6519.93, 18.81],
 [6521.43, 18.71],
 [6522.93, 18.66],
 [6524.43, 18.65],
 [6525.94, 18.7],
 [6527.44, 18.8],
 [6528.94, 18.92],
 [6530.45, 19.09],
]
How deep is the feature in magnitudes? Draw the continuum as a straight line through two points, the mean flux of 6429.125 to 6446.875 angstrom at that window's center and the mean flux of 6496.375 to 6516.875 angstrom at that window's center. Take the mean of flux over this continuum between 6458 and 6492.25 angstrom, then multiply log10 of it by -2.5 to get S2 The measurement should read 0.12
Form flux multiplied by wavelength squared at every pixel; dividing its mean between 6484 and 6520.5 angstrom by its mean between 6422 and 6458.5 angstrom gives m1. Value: 0.92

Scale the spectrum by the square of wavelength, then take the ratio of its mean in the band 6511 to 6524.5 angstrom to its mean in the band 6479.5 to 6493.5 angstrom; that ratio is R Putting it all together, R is 1.1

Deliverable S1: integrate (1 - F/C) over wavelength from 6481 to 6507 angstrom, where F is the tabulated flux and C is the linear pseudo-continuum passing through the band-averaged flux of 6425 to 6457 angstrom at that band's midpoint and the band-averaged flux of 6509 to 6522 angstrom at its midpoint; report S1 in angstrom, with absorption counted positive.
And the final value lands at 2.06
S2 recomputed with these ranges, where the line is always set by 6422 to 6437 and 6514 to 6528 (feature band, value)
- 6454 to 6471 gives 0.05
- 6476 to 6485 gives 0.15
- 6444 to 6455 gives 0.02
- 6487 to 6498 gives 0.10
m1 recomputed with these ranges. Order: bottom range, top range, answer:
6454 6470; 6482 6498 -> 0.91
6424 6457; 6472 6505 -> 0.88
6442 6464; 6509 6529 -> 0.97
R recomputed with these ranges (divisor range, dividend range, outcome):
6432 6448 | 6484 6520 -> 0.90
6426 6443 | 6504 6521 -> 0.94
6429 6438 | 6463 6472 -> 0.90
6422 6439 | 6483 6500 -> 0.85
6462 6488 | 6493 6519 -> 1.08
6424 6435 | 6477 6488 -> 0.82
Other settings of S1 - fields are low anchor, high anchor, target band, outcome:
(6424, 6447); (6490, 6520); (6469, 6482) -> 1.1 angstrom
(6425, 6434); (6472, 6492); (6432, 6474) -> -1.1 angstrom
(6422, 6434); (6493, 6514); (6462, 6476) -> 0.8 angstrom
